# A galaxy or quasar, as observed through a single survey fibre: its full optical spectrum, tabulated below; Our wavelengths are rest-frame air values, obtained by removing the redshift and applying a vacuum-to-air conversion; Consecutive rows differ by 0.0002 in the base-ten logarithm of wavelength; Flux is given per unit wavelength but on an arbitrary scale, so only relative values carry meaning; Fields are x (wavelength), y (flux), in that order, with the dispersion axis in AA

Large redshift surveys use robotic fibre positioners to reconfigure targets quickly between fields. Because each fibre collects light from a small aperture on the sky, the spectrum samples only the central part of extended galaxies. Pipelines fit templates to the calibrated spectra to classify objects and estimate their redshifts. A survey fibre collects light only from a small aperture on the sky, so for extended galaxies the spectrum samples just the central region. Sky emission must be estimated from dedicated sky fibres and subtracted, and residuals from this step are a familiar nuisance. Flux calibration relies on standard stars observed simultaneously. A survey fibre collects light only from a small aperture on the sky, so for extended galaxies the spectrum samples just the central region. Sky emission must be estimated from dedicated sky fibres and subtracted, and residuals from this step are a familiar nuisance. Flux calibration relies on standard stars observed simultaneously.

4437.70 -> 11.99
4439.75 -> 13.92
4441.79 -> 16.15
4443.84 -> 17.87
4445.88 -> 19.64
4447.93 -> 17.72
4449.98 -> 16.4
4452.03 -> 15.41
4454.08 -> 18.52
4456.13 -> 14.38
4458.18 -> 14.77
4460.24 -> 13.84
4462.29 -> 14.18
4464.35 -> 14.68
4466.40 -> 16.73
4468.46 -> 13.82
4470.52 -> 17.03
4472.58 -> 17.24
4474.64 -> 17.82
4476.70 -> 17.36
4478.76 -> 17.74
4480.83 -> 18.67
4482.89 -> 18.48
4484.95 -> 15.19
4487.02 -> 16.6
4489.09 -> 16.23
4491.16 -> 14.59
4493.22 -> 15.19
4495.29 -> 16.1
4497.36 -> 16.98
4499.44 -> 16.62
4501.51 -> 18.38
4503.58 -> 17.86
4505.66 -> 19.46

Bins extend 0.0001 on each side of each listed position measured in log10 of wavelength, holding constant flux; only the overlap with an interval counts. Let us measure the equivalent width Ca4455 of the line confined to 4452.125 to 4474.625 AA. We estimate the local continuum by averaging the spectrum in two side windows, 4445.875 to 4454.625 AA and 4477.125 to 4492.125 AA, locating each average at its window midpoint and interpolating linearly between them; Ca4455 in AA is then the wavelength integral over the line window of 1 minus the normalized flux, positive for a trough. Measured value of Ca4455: 1.91 AA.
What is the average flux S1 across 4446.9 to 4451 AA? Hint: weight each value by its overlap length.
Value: 17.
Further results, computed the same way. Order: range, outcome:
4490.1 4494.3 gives 14.9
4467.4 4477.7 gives 16.6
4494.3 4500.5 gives 16.6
